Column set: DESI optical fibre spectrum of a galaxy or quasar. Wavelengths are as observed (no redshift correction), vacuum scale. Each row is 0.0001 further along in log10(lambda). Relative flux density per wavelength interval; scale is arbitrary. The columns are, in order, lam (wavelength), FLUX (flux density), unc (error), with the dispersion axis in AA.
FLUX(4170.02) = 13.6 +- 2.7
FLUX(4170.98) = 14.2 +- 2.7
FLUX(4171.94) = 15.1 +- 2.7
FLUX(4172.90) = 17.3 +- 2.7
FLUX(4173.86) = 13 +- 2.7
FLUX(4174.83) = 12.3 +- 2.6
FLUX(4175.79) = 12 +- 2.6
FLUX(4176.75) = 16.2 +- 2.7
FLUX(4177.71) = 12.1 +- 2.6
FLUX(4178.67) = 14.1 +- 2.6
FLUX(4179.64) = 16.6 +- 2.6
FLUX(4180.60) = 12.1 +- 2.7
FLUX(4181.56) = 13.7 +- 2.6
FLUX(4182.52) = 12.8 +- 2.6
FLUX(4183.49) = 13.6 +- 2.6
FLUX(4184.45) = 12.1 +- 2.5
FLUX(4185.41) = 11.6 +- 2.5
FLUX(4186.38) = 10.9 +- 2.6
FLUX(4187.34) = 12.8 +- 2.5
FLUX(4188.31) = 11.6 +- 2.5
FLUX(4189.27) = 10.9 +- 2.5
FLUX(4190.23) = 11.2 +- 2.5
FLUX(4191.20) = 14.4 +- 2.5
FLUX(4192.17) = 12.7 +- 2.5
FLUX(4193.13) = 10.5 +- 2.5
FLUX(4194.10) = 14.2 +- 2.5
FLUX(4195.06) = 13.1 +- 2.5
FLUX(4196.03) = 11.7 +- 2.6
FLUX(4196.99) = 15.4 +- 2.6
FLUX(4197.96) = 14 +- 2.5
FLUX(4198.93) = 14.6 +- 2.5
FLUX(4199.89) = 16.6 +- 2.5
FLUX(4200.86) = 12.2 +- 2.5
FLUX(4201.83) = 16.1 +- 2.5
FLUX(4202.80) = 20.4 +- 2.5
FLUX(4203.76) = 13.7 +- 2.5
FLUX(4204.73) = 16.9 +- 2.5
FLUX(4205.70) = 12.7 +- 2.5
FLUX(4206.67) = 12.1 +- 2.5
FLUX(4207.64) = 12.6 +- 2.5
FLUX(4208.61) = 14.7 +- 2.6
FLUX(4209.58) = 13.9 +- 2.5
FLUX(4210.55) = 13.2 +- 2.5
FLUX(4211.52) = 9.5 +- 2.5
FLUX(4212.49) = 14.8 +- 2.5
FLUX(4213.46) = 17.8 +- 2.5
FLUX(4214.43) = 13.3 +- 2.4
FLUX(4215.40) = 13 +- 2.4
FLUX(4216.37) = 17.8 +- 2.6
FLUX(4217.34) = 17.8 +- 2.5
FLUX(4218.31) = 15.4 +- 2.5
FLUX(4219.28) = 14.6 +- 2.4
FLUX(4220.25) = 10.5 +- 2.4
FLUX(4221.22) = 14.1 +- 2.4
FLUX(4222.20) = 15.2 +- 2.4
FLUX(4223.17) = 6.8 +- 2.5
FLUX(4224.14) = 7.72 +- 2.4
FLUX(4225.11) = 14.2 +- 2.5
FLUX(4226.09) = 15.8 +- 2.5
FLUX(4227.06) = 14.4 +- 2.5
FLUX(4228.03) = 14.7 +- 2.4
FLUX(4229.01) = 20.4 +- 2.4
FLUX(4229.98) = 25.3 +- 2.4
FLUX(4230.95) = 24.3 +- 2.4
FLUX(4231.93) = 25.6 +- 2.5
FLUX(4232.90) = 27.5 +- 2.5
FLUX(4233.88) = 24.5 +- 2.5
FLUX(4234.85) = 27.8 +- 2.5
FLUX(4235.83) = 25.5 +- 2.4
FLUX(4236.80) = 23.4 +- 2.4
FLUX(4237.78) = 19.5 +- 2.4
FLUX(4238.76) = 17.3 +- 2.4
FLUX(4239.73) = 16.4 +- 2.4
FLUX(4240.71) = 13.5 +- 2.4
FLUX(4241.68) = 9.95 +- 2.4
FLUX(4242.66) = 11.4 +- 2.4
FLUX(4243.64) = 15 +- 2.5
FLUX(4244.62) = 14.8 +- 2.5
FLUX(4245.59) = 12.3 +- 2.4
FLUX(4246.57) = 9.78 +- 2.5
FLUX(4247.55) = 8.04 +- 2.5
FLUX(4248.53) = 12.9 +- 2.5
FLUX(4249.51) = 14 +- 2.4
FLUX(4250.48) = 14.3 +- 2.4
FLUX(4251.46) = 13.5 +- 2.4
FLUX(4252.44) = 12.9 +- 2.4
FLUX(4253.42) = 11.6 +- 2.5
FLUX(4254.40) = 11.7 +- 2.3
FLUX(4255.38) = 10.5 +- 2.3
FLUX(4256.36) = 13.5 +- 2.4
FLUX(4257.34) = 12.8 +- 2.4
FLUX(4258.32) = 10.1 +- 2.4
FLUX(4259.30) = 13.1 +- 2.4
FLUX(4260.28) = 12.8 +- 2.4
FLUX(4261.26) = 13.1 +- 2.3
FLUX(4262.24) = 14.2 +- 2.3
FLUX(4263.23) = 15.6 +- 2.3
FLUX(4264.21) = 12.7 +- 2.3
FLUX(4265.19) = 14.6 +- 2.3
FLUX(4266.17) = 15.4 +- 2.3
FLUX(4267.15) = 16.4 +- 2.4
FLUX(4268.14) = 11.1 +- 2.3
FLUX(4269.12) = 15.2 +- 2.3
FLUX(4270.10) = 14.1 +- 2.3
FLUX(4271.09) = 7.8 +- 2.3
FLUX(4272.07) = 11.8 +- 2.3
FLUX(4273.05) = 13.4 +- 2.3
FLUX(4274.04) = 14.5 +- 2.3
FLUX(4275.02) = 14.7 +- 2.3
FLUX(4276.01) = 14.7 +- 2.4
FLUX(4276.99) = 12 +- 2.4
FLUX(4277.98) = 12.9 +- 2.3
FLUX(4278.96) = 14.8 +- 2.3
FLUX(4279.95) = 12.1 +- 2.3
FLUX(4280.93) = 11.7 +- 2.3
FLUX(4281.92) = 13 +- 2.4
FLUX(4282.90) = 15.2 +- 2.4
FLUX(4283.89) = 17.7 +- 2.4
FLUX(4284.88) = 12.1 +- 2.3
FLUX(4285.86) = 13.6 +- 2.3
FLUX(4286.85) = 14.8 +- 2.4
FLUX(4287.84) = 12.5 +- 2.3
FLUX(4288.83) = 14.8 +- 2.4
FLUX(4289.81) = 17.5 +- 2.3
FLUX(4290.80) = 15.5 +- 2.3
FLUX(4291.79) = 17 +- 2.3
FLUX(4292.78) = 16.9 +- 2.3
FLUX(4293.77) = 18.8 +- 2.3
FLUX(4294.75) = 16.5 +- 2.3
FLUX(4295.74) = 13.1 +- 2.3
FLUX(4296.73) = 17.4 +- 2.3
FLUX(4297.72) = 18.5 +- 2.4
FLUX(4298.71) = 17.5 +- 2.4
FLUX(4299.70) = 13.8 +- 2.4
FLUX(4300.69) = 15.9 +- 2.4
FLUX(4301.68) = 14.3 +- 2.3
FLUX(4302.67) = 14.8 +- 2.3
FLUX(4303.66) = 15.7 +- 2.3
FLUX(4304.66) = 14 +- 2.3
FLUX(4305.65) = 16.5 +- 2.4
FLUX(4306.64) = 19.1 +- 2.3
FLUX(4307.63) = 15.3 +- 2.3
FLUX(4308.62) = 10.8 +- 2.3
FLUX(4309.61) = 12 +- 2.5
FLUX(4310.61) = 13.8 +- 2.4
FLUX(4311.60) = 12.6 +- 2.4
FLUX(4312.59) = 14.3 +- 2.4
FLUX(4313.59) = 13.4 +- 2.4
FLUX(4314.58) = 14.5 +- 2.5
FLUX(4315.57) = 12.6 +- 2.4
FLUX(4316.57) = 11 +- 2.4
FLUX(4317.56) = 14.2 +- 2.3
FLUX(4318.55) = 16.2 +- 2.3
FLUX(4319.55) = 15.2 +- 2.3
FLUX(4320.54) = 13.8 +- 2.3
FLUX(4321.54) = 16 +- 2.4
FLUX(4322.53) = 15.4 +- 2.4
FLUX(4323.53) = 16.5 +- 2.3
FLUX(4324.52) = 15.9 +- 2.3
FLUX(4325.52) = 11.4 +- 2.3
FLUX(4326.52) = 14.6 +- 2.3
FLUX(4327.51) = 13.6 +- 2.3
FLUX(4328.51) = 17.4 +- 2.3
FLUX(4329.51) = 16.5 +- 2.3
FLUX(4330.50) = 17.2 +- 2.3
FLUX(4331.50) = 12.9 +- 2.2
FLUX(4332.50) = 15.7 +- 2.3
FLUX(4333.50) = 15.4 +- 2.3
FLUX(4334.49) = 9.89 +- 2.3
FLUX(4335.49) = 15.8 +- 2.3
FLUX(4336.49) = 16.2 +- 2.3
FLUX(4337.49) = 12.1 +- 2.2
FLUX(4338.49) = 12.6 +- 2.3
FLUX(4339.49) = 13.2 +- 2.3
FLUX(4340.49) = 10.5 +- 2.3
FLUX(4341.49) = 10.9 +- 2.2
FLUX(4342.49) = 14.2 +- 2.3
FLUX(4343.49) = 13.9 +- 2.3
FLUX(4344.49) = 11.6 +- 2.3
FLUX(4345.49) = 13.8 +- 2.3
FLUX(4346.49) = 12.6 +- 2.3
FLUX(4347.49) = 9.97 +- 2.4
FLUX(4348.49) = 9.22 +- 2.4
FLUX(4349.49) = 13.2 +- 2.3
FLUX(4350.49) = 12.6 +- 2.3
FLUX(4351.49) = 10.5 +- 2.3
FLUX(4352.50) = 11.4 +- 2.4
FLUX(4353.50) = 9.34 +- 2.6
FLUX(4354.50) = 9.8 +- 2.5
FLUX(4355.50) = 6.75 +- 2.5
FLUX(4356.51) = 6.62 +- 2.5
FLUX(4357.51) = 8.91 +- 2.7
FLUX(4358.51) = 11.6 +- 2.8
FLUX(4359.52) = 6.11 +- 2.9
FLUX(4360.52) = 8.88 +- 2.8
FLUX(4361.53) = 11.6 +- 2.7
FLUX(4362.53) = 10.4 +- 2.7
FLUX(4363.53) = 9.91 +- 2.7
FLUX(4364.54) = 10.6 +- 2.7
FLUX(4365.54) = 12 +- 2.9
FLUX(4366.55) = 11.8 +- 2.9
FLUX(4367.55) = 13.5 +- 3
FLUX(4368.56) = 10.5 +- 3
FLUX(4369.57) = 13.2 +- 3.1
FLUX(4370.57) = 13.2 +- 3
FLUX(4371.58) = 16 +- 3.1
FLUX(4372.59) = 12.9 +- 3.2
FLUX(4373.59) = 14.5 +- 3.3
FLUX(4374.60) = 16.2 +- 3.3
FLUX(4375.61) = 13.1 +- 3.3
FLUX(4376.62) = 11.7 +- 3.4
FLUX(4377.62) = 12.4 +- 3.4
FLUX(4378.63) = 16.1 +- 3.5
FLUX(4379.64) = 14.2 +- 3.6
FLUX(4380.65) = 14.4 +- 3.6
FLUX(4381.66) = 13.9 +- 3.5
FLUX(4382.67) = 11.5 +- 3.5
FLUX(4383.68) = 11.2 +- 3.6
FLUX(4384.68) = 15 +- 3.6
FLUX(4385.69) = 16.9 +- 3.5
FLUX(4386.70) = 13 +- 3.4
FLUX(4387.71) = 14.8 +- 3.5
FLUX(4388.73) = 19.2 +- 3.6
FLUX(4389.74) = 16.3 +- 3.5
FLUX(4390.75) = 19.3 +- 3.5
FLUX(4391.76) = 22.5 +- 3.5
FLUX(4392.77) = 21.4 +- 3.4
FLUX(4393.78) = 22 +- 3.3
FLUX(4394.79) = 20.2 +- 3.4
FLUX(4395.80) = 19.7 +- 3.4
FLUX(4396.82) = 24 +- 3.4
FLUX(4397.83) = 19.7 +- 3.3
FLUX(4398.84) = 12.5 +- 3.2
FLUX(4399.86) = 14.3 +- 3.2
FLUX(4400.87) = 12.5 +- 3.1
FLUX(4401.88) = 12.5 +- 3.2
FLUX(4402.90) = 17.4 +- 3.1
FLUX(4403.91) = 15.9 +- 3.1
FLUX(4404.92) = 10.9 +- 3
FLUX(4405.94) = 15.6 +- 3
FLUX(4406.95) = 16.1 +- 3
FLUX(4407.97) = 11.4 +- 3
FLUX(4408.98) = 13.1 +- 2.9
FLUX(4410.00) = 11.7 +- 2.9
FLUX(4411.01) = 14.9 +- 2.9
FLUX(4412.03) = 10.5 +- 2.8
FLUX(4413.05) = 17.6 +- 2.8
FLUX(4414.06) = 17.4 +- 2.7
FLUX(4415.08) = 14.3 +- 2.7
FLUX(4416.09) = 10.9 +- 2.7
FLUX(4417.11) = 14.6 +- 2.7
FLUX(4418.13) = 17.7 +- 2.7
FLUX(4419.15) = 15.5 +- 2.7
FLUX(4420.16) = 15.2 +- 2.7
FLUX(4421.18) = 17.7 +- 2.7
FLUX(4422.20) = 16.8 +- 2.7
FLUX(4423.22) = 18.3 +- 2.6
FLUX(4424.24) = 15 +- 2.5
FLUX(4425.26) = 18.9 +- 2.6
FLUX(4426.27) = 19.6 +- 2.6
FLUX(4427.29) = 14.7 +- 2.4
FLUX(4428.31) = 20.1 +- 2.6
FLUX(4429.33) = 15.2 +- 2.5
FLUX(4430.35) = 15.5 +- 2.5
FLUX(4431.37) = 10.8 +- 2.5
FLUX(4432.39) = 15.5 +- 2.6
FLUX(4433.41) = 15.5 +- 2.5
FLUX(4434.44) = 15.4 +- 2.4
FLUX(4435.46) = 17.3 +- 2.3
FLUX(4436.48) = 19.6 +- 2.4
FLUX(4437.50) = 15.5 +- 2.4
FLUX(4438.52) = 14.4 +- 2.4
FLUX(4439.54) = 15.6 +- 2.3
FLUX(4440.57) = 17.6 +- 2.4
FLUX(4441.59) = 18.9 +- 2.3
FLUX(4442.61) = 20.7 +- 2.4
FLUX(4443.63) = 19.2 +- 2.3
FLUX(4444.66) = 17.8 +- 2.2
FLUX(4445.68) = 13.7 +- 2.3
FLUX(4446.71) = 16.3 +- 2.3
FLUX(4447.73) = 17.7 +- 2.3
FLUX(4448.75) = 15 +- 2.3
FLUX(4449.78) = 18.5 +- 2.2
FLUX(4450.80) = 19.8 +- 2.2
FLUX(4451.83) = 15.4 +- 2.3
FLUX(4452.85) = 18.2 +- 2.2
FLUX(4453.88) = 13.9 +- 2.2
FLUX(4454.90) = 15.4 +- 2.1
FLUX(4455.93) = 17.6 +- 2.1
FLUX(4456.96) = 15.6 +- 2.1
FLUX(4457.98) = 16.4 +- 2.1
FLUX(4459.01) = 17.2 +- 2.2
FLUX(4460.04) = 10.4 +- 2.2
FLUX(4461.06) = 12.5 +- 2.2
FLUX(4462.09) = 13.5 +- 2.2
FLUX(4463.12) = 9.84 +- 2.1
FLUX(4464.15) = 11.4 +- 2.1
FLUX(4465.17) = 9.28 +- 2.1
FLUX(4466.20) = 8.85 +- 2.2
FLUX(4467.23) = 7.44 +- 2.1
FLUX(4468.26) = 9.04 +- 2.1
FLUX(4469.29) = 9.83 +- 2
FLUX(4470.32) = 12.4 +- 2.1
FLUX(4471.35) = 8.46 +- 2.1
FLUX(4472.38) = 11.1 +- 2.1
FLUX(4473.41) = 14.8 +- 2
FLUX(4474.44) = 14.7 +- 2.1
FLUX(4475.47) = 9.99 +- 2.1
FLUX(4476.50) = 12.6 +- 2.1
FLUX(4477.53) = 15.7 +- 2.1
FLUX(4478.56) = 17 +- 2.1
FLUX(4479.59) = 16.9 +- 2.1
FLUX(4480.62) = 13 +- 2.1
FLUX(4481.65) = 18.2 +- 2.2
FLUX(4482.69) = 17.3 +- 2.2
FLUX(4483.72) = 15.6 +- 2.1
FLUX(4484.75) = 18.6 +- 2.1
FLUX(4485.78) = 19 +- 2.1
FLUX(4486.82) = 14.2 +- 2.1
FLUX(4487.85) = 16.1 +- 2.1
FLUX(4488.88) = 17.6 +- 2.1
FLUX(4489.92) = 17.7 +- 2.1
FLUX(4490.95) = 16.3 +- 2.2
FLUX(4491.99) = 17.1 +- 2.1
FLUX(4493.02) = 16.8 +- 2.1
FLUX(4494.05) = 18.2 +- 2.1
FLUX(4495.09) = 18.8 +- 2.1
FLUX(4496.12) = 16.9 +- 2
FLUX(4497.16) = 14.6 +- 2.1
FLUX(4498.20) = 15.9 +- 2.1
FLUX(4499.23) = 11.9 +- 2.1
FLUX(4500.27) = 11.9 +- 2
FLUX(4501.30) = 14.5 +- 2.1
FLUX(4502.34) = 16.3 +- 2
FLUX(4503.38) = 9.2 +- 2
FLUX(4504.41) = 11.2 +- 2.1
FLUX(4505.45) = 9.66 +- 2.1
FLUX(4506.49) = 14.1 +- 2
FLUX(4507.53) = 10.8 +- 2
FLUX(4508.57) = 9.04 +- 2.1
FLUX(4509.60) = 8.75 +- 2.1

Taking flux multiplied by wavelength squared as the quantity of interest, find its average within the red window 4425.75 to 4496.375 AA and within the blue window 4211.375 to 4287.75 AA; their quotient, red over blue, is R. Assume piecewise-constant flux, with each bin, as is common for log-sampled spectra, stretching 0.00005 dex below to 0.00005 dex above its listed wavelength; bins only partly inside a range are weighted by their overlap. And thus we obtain 1.14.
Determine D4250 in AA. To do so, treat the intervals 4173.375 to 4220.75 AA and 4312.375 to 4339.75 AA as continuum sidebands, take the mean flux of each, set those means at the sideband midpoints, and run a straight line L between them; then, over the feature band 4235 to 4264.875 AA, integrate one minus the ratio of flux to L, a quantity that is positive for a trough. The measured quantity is -0.1 AA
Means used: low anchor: 13.7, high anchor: 14.4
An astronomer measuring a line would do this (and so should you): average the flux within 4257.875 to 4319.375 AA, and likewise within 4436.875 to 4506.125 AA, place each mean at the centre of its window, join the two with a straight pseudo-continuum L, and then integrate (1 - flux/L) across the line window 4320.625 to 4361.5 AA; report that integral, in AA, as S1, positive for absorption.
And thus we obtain 5.46 AA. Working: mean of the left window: 14.3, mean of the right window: 14.8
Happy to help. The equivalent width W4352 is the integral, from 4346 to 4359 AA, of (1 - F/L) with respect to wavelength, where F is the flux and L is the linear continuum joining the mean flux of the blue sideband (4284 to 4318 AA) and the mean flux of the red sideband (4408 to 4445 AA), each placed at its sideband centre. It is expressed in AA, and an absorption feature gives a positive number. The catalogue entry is 4.4 AA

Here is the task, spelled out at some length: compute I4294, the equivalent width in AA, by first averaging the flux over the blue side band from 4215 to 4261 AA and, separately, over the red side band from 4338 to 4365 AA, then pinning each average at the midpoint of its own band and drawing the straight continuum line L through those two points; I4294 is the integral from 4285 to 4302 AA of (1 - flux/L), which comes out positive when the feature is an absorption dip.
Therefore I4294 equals -3.3 AA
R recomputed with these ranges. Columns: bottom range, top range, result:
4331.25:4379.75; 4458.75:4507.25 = 1.22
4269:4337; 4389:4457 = 1.19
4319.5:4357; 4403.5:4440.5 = 1.24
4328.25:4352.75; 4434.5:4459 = 1.35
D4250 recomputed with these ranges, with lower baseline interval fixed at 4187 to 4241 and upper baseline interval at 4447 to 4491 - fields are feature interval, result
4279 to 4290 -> 1.0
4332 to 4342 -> 1.2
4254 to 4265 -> 1.9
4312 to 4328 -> 1.0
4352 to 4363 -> 4.2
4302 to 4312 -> 0.5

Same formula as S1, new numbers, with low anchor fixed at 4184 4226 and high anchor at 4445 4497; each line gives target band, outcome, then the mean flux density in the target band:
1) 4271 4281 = 0.6 AA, 13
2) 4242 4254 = 1.1 AA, 12.5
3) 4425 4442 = -2.1 AA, 16.4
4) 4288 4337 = -3.6 AA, 15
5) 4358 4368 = 2.5 AA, 10.6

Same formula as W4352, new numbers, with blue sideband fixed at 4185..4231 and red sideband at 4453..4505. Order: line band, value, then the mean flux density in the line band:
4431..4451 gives -3.6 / 16.7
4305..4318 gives 0.3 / 13.9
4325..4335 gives -0.2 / 14.5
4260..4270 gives 0.0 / 14.1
